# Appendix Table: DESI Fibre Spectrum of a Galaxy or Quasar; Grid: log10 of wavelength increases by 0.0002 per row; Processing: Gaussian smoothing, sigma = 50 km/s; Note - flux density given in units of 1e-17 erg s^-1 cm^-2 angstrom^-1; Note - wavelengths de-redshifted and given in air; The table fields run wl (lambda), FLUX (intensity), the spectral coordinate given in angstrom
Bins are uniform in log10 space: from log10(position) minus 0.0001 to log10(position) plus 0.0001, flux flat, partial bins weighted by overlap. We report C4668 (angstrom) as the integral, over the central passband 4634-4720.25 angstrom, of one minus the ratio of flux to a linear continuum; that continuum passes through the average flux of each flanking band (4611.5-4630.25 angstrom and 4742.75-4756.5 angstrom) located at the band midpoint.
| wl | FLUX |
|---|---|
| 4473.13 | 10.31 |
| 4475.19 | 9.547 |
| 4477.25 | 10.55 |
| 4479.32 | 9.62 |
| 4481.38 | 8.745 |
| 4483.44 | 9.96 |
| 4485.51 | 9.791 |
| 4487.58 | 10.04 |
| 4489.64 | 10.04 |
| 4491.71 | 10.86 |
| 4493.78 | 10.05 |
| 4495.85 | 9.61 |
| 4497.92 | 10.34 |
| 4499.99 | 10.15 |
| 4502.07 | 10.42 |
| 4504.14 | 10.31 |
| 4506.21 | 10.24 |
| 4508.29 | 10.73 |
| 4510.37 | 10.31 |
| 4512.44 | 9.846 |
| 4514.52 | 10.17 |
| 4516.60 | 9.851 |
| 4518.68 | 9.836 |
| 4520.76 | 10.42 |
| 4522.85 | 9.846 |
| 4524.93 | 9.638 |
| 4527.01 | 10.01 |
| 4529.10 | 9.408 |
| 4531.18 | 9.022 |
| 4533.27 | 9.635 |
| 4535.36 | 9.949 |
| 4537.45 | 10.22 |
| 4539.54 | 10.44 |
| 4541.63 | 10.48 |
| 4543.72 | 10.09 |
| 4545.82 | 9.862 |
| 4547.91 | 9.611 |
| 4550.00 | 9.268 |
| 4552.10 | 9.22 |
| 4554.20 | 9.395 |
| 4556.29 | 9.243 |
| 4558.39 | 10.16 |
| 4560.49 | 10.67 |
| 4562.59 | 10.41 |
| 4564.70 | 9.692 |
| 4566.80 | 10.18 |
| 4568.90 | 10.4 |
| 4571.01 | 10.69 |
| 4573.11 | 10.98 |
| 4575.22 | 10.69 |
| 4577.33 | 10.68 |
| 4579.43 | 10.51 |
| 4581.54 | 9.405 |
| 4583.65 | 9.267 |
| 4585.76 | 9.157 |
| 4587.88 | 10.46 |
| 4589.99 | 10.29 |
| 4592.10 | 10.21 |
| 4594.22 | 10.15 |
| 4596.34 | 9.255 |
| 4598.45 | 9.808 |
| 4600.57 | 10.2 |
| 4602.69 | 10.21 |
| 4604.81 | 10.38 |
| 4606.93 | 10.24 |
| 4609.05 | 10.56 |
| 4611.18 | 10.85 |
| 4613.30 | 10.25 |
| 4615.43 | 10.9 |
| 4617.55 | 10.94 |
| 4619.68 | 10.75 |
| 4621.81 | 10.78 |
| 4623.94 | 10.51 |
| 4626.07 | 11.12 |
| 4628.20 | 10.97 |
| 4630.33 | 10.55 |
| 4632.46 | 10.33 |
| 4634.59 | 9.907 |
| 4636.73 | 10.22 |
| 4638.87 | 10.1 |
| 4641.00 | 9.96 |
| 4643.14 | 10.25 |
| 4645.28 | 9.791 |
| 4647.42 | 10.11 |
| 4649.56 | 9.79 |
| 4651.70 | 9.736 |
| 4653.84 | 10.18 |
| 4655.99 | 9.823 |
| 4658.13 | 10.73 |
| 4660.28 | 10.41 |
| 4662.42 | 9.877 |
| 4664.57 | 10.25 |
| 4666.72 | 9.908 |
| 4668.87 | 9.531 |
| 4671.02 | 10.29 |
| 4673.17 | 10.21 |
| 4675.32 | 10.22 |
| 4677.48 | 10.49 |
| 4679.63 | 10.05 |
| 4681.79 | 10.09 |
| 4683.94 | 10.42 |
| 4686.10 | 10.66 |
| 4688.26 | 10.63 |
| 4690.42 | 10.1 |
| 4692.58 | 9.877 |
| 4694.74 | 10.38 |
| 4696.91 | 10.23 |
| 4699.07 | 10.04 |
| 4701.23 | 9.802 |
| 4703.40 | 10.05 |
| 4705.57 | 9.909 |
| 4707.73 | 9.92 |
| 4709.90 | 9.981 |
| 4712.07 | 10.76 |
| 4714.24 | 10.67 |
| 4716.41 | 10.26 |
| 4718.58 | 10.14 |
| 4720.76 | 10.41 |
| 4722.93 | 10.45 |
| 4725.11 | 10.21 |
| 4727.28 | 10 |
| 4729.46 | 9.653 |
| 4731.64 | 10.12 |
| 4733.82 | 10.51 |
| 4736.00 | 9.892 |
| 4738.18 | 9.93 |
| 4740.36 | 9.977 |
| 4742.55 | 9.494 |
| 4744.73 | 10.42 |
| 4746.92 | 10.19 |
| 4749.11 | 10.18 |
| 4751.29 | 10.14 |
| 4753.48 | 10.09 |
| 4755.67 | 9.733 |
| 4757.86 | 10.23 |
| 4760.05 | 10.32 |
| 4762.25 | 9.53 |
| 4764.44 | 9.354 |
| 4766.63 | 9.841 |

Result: 2.67 angstrom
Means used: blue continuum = 10.8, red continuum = 10.1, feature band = 10.1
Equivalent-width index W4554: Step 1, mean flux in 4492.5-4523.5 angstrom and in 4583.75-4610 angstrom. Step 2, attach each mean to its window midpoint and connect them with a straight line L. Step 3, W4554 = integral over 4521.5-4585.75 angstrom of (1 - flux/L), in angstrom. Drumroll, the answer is 0.9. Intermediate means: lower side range 10.1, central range 9.96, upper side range 10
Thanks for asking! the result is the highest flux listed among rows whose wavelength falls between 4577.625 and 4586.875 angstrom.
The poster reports 10.51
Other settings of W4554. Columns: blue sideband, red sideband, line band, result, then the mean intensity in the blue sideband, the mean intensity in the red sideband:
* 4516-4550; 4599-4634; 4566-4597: 0.3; 9.88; 10.6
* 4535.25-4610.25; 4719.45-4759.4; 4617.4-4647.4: -1.0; 10.1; 10.1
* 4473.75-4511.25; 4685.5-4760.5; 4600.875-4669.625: -1.3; 10.1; 10.1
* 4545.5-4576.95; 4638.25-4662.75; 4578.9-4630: -1.2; 10.1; 10.1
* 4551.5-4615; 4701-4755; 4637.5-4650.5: 0.2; 10.1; 10.1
